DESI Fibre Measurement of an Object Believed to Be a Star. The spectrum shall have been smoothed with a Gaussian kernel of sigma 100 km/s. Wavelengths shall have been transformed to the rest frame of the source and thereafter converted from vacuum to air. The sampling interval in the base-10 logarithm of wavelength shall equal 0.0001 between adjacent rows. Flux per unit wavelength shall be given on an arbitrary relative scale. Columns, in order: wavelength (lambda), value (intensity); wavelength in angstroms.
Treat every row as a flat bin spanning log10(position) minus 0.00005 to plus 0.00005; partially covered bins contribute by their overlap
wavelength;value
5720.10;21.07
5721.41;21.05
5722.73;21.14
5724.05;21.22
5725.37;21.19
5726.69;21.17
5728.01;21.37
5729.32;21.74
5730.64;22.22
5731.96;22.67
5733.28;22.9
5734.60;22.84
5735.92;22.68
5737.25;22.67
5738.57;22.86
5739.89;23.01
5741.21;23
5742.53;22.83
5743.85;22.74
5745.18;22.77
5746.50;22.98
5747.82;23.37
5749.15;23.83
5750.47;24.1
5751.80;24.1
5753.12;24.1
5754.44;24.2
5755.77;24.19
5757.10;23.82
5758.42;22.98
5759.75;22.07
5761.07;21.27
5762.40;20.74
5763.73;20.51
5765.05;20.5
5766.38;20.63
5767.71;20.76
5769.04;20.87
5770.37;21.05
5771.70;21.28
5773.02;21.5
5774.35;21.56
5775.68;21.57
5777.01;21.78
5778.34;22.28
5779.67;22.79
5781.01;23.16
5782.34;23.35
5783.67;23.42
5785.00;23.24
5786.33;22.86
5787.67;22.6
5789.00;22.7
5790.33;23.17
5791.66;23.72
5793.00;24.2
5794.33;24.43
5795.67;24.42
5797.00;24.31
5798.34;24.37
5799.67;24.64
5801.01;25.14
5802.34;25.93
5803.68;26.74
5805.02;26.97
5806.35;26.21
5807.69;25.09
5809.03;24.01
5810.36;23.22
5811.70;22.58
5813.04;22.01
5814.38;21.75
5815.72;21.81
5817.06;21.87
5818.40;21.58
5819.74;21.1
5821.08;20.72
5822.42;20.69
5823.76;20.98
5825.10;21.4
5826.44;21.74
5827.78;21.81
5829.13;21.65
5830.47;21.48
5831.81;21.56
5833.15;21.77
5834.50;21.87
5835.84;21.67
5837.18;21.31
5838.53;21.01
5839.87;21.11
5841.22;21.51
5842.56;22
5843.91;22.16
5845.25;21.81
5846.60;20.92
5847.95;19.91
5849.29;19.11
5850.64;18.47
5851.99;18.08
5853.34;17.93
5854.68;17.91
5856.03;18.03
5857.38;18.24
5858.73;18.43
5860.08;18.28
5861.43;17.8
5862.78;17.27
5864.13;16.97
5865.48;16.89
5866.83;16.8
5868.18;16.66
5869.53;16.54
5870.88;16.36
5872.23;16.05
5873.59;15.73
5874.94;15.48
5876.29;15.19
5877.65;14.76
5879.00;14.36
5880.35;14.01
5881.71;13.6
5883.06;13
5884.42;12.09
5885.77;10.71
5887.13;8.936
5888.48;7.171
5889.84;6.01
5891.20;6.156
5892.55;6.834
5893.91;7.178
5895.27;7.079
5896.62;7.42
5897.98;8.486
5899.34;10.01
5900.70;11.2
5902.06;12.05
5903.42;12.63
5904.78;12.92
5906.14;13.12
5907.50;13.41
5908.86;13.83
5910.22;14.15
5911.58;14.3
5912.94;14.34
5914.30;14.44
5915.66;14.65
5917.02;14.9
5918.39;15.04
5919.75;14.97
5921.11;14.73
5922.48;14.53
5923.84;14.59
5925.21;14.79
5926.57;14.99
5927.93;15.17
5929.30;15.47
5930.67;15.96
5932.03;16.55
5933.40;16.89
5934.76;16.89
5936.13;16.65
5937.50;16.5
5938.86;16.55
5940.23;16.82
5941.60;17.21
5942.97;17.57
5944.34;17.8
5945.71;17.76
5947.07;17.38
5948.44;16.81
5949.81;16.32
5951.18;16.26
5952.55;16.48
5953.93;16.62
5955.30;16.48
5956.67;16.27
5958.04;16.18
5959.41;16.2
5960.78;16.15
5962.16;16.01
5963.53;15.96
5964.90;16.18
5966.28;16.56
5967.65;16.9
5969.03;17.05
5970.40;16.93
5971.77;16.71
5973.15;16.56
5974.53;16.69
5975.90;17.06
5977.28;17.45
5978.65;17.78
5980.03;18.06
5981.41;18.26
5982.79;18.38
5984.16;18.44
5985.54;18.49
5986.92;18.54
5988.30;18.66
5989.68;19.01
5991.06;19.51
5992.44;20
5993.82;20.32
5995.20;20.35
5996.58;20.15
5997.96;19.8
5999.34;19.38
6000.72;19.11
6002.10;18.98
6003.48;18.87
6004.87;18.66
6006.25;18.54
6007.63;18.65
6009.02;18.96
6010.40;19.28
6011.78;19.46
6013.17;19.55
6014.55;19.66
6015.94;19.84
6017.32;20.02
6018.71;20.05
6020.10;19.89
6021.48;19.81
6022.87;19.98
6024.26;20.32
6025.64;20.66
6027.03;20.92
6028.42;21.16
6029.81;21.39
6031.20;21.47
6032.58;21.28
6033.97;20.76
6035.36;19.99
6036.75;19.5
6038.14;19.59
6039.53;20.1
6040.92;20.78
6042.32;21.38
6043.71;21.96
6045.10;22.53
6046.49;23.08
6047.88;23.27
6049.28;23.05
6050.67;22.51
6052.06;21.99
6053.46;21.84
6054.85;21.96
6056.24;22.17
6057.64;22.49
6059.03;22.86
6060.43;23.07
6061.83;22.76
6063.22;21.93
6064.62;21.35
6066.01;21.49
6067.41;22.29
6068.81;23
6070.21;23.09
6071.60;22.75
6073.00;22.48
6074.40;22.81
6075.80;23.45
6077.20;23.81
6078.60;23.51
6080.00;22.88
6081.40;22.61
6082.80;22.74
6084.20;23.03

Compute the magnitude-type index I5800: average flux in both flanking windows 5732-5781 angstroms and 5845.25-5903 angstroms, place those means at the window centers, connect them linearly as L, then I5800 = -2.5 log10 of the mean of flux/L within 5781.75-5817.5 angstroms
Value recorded -0.23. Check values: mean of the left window 22.4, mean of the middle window 23.9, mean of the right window 14.2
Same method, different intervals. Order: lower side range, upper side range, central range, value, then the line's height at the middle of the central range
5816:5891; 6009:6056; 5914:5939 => 0.23 mag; 19.1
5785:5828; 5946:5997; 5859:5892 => 0.43 mag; 20.9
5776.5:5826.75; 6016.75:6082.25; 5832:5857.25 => 0.13 mag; 23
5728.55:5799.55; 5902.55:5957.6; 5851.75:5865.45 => 0.05 mag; 18.6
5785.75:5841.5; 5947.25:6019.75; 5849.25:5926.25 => 0.44 mag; 20.8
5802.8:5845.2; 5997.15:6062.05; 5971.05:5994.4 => 0.16 mag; 21.1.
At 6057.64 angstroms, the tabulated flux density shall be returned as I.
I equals 22.49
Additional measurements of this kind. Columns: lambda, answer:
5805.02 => 26.97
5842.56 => 22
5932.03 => 16.55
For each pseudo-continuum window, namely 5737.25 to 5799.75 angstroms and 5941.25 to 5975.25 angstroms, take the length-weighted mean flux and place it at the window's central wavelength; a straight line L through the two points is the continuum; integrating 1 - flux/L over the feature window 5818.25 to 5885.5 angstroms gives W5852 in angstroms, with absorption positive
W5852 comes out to 5.1 angstroms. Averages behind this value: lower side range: 22.8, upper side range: 16.7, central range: 18.6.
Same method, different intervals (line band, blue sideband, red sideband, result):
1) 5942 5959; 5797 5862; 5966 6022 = 2.3 angstroms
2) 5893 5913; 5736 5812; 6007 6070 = 9.8 angstroms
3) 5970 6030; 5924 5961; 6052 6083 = 0.6 angstroms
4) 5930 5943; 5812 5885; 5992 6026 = 1.7 angstroms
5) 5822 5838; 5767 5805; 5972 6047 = 0.7 angstroms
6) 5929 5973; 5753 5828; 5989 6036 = 8.6 angstroms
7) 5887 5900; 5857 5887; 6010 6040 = 7.0 angstroms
